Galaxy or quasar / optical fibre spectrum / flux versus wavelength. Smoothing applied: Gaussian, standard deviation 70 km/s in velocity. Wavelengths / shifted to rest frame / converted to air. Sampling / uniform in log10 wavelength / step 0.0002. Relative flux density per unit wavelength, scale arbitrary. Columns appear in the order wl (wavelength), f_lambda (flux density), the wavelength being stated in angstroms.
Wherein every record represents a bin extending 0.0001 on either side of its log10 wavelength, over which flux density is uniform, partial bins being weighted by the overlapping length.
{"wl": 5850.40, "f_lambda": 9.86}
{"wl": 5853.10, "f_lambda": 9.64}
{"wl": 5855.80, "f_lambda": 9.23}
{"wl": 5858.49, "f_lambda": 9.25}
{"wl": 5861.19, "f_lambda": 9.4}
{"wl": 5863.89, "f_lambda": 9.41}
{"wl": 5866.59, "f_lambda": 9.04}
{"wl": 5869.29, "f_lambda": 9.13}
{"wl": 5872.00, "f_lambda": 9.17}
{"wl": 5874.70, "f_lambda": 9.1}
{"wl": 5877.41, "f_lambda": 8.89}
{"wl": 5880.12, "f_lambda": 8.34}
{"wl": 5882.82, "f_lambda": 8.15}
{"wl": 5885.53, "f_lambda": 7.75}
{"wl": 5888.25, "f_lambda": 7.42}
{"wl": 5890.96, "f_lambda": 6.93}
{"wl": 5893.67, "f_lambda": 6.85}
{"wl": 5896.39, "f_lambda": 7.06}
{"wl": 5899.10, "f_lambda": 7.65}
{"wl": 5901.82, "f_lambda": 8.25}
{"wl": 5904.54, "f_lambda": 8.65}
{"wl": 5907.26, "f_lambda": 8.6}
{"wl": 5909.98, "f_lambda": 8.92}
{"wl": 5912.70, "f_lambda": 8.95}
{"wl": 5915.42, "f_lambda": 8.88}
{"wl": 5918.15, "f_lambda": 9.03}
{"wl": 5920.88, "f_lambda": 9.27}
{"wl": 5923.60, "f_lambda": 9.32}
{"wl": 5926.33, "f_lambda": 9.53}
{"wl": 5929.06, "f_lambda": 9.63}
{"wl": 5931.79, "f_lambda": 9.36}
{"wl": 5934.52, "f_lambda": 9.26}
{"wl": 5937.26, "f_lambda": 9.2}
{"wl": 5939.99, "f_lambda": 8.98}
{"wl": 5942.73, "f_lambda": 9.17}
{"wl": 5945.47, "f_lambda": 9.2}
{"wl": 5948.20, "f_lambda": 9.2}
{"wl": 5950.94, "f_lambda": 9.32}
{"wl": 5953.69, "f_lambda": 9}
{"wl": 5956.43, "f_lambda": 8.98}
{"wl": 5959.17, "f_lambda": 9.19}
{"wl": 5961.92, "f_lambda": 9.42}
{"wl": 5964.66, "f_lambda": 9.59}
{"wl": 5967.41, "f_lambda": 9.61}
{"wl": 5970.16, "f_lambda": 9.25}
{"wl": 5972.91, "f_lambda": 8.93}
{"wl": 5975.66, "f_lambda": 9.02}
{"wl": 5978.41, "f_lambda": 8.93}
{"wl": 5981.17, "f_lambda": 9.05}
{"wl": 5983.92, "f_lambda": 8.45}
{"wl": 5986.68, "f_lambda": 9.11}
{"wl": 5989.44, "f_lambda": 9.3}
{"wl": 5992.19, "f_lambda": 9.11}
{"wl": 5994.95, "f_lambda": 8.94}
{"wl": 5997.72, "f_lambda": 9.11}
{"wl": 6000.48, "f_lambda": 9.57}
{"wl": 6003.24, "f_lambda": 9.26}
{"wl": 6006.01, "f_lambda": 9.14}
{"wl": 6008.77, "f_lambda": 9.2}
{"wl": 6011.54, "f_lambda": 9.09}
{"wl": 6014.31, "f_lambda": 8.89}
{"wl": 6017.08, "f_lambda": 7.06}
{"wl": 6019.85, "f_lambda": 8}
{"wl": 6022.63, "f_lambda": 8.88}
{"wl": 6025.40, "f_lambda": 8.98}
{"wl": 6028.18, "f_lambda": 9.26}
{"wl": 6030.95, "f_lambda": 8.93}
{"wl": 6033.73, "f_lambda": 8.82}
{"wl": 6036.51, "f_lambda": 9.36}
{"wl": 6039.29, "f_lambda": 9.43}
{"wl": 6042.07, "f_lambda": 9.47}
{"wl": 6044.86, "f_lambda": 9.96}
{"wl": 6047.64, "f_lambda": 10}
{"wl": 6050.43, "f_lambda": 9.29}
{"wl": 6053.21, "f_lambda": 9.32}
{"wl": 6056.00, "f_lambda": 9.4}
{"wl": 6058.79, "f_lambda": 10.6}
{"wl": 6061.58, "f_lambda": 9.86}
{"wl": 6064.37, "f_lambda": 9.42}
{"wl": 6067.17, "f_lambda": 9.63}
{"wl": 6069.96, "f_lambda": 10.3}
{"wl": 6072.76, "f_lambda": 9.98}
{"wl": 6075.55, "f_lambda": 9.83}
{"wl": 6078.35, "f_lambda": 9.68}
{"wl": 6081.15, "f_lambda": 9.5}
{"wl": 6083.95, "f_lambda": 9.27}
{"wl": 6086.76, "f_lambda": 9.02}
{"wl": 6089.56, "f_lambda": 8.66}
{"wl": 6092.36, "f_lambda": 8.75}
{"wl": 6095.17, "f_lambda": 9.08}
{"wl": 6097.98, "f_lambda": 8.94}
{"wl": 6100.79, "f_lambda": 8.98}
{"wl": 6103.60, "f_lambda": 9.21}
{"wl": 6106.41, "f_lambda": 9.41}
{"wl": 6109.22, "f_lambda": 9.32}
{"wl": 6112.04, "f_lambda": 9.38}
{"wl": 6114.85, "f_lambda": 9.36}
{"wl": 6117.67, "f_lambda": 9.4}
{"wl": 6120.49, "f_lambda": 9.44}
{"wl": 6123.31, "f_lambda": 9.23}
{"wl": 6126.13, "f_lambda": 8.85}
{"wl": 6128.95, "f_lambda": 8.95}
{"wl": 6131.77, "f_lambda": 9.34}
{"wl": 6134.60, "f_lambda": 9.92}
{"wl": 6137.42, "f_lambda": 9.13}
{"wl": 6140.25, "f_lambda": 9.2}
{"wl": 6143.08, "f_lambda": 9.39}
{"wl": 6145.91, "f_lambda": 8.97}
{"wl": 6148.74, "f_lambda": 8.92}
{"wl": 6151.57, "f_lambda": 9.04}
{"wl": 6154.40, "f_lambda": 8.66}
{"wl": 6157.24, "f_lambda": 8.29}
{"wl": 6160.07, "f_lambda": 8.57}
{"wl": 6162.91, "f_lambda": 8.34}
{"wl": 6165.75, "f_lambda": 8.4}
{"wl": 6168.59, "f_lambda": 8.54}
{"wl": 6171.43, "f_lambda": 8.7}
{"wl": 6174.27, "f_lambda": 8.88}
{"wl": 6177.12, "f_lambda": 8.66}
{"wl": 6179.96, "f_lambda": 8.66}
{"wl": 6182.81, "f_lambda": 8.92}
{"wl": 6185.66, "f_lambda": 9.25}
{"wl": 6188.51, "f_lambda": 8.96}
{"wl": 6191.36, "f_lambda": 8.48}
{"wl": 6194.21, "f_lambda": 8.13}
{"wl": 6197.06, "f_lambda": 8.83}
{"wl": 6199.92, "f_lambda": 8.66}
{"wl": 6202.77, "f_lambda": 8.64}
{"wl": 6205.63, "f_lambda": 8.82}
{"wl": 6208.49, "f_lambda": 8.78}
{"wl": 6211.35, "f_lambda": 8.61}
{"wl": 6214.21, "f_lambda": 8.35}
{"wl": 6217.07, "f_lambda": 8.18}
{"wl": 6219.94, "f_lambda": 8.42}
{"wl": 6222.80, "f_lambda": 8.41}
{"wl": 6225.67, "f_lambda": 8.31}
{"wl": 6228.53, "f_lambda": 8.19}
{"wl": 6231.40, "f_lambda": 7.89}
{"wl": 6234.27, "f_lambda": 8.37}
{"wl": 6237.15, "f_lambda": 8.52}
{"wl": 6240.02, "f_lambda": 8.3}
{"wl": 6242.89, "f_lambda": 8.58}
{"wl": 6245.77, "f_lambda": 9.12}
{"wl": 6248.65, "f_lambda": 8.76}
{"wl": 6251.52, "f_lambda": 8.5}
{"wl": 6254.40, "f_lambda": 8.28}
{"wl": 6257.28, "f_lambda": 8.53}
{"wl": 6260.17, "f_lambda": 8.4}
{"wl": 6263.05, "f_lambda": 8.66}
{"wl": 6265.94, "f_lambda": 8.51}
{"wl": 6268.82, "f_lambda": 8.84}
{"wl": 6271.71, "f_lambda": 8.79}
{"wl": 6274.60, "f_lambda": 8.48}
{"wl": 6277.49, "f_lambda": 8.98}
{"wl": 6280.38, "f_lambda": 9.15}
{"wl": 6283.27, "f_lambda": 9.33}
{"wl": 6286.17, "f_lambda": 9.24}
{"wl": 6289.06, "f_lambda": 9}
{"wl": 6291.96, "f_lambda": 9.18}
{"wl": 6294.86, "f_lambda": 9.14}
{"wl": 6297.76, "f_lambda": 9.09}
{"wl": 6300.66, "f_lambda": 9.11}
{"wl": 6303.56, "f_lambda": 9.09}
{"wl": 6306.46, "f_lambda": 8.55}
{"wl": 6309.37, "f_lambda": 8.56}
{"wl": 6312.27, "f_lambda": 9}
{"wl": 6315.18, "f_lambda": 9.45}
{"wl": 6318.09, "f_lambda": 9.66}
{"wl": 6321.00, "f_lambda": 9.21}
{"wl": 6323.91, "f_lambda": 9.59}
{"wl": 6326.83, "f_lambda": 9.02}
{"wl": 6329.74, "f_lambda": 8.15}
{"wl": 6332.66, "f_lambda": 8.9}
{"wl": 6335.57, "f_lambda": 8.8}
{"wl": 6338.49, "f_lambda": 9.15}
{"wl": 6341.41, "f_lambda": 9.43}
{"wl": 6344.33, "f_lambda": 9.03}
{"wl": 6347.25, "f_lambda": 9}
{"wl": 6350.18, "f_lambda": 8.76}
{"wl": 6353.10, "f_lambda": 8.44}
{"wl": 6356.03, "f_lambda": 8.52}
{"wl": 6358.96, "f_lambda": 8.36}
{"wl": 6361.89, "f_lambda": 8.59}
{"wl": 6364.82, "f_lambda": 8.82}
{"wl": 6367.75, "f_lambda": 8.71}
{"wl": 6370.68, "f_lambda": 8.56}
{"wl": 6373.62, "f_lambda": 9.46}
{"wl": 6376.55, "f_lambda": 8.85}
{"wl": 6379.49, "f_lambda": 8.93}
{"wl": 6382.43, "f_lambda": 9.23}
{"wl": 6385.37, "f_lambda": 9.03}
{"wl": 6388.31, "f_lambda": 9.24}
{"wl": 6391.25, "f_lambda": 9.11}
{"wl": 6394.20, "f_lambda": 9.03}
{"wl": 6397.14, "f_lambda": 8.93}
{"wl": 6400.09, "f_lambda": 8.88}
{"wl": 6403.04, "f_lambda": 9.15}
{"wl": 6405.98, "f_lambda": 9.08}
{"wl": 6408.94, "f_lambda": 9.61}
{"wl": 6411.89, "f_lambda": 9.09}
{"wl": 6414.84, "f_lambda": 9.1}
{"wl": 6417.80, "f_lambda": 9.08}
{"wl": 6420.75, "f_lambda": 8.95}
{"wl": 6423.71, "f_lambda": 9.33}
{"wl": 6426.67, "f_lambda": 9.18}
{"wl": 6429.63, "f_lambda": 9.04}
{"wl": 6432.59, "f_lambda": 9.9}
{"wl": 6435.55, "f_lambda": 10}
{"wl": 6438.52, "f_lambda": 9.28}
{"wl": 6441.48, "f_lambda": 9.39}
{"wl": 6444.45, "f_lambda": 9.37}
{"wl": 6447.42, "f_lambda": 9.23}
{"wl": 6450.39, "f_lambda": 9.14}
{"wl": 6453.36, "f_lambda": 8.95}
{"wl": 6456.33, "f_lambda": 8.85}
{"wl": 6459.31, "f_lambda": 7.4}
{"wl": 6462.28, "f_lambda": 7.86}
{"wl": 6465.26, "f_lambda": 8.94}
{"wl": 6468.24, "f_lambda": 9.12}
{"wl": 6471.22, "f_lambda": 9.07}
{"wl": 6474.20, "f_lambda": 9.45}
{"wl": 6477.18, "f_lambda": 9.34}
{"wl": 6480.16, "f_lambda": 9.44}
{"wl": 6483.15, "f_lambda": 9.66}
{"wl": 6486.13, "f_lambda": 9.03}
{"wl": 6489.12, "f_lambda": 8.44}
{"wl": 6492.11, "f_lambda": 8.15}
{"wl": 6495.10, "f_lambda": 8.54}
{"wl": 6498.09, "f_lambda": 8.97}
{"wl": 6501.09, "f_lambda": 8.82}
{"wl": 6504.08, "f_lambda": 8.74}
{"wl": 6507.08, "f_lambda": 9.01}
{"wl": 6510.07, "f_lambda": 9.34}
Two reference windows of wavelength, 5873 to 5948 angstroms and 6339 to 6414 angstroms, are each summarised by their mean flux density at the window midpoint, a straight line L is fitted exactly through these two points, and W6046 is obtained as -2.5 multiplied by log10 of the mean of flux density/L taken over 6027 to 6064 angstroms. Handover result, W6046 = -0.095 mag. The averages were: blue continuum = 8.62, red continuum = 8.96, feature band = 9.52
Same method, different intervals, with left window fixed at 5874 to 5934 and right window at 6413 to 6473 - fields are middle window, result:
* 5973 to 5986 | -0.04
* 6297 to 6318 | -0.01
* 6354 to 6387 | 0.02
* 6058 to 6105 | -0.09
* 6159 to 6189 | 0.01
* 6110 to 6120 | -0.08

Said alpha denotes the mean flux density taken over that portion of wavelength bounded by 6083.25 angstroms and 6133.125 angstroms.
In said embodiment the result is 9.14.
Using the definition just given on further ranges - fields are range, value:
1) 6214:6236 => 8.26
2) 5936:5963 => 9.16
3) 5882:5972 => 8.78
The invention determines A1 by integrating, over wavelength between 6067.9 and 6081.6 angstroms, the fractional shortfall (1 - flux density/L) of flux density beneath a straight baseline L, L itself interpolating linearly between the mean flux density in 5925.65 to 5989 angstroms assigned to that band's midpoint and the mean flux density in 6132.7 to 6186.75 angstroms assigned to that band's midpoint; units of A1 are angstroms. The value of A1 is -1.3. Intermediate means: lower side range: 9.19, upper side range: 8.87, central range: 9.88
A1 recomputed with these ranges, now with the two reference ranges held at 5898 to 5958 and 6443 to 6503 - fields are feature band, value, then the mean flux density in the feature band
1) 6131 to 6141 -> -0.5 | 9.41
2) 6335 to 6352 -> -0.2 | 9.03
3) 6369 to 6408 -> -0.6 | 9.04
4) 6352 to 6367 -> 0.6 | 8.55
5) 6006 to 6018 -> 0.4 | 8.69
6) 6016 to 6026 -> 0.9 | 8.21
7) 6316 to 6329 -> -0.6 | 9.31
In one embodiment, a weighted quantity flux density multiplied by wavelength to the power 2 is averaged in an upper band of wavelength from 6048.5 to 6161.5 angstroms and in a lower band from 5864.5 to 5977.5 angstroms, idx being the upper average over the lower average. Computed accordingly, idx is 1.12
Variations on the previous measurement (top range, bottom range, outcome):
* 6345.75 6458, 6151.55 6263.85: 1.13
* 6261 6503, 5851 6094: 1.13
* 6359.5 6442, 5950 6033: 1.15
